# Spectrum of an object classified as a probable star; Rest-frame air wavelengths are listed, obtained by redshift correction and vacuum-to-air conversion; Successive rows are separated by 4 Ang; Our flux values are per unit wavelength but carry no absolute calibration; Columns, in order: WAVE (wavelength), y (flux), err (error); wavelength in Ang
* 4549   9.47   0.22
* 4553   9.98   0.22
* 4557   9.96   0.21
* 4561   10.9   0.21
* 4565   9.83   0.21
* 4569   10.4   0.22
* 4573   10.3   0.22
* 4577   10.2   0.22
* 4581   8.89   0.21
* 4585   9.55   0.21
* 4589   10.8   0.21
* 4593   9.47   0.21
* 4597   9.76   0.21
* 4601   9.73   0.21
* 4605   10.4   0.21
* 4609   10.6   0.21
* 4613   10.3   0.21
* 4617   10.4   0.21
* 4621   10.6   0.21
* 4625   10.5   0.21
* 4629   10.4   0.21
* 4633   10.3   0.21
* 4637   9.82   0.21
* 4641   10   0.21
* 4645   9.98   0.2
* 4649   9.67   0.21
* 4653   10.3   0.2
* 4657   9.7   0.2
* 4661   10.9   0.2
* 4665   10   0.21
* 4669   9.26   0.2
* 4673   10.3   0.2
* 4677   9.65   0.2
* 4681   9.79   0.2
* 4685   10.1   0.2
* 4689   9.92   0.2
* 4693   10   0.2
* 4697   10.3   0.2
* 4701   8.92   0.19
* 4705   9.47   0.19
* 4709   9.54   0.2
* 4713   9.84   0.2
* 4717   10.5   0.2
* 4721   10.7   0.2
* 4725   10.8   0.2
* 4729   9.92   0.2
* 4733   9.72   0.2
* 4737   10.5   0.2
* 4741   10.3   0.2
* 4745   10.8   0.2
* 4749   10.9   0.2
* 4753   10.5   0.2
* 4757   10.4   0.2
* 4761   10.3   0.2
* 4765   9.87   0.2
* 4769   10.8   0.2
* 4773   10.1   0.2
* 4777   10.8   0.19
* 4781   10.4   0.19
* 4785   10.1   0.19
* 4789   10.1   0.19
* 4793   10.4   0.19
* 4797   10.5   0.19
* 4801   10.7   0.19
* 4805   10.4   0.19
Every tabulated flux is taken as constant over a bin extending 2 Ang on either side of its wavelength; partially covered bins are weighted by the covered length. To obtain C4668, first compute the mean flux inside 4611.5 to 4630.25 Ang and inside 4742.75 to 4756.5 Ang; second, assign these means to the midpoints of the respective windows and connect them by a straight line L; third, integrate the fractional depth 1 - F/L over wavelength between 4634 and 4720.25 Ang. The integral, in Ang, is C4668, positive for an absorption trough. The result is 5.17 Ang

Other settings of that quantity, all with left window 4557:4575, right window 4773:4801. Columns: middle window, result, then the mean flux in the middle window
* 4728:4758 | -0.1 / 10.4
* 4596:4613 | 0.3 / 10.2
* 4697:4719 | 1.4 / 9.71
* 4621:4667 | 0.8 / 10.2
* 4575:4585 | 0.7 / 9.55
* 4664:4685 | 1.1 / 9.82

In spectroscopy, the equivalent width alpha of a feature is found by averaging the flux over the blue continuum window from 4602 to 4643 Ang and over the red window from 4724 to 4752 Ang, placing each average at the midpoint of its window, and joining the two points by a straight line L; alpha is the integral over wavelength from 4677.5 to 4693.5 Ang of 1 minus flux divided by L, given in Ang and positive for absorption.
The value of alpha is 0.7 Ang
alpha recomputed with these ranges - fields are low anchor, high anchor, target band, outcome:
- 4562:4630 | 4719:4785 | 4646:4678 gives 0.8 Ang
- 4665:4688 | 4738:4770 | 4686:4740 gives 0.7 Ang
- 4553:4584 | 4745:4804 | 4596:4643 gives -0.5 Ang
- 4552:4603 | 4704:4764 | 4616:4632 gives -0.6 Ang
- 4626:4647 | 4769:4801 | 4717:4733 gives -0.2 Ang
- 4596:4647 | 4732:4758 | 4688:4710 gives 1.5 Ang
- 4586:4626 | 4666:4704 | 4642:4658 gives 0.1 Ang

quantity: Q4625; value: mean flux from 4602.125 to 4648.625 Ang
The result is 10.3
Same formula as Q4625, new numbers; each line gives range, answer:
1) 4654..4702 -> 9.93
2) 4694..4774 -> 10.2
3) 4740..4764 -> 10.5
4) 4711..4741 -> 10.3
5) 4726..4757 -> 10.4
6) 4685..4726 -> 9.98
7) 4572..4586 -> 9.71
